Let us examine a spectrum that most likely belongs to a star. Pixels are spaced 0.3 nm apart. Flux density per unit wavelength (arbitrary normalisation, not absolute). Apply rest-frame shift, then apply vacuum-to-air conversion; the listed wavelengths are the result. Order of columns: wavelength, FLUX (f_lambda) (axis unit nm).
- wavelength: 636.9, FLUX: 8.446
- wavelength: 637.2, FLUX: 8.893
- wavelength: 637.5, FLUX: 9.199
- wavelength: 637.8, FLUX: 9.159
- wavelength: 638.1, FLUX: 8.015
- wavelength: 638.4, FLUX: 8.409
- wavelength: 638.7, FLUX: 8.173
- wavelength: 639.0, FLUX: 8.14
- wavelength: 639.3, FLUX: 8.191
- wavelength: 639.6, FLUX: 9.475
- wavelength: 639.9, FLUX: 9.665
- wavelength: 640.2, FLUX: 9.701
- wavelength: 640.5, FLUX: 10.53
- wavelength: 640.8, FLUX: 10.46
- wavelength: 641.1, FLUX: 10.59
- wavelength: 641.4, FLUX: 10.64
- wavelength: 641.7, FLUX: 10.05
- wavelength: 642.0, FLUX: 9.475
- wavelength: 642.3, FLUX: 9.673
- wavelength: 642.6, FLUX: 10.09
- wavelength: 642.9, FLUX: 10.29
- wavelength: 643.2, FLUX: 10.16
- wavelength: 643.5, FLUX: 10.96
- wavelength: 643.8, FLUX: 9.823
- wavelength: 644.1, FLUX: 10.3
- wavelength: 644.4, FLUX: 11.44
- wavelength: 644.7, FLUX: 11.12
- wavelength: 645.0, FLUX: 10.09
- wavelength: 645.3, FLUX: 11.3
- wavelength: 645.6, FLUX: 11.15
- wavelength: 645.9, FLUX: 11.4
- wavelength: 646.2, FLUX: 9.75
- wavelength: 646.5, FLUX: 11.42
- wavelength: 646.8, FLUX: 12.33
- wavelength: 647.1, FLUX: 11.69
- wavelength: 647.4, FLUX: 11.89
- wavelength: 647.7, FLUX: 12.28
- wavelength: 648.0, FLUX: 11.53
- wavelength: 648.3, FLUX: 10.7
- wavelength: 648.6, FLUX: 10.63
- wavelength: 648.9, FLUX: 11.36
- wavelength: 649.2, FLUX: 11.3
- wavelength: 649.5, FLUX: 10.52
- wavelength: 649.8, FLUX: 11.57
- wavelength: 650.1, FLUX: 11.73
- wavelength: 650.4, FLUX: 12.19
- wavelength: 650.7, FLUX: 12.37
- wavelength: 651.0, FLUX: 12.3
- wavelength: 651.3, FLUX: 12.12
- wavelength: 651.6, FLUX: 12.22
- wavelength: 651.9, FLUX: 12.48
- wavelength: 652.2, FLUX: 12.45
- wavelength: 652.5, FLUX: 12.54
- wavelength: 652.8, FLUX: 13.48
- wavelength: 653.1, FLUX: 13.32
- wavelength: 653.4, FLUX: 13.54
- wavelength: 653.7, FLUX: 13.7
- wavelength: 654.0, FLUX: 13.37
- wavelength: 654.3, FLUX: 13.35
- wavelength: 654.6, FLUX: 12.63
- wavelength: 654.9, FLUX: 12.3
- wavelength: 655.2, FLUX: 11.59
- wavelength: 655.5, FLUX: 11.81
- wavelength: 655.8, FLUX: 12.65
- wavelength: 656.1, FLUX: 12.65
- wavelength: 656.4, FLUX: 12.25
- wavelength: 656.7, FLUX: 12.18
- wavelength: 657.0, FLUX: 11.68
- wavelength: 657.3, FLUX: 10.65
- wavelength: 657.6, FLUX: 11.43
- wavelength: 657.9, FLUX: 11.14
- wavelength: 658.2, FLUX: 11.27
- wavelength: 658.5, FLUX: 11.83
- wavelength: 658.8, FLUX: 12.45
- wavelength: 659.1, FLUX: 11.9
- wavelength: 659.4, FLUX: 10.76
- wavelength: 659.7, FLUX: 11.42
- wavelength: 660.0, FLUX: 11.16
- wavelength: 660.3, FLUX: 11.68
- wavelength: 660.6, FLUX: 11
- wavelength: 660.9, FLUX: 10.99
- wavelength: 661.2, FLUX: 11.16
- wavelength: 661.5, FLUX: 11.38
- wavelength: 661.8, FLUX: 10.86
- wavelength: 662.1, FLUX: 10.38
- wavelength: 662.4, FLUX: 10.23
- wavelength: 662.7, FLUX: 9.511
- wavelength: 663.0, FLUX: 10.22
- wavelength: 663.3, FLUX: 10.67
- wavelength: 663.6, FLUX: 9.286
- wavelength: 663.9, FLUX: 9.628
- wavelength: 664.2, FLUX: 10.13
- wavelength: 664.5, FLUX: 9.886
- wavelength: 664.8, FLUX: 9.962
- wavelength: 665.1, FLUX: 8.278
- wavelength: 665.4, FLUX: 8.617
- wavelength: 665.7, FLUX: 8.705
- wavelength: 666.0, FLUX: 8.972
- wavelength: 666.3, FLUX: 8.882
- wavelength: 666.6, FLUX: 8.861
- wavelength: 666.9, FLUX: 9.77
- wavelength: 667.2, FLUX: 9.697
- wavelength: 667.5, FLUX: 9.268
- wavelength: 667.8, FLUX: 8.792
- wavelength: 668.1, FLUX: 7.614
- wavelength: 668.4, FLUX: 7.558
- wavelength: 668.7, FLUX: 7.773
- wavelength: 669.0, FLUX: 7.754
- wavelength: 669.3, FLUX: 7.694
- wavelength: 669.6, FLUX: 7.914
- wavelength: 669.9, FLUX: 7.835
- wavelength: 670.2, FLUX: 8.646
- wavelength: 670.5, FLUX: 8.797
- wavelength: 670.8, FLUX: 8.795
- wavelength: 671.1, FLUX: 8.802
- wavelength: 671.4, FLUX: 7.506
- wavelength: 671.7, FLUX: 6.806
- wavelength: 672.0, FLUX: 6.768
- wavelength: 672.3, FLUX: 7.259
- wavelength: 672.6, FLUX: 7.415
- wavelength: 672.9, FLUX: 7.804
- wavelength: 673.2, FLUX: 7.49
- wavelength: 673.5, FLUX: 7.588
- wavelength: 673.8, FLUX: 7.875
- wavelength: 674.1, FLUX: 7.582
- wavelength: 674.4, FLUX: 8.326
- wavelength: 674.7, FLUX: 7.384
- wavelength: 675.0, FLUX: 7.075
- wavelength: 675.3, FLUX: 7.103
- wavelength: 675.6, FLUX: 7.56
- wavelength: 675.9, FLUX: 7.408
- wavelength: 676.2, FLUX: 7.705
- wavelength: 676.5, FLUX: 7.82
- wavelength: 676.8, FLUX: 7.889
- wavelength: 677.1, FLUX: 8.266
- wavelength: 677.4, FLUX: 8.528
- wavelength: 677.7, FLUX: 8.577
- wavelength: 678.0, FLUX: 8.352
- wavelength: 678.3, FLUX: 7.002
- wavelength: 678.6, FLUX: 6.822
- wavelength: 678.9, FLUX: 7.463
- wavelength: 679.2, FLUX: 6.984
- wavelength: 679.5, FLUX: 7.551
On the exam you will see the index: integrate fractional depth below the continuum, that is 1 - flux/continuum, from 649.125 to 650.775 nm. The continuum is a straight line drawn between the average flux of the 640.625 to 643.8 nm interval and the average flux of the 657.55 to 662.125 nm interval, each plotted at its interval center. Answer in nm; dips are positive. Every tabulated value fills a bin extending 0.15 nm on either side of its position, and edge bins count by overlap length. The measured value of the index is -0.137 nm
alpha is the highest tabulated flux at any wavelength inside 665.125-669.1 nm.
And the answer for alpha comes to 9.77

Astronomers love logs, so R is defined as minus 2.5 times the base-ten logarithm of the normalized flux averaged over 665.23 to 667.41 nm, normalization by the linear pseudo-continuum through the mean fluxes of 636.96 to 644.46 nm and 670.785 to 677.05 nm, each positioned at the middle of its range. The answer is -0.13 mag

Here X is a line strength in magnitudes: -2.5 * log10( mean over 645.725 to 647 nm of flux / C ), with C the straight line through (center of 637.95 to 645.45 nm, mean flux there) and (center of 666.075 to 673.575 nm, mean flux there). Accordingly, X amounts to -0.17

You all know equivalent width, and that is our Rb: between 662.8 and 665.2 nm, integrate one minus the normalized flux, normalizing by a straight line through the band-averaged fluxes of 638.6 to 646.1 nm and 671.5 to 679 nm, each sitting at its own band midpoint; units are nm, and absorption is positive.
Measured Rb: -0.37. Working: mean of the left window 10.1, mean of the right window 7.59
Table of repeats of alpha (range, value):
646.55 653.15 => 13.48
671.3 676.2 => 8.326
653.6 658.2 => 13.7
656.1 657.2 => 12.65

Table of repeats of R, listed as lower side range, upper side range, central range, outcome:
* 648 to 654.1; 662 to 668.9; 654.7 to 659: -0.08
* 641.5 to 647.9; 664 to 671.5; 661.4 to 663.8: -0.13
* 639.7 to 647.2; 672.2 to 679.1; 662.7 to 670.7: -0.05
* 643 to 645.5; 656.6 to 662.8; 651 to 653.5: -0.16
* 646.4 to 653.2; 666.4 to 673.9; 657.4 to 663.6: -0.12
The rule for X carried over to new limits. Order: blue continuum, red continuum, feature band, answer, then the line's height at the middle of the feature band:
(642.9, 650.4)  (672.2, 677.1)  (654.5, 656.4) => -0.22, 10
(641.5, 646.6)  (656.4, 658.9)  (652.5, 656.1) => -0.14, 11.3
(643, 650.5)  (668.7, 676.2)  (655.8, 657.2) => -0.23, 9.84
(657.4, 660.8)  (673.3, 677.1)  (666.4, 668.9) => 0.09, 9.42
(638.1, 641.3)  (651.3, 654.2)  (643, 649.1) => 0.00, 11.1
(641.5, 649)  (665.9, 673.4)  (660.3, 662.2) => -0.21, 9.09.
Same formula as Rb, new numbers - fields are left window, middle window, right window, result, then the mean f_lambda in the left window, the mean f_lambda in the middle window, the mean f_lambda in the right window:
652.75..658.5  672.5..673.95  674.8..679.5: 0.14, 12.3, 7.64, 7.63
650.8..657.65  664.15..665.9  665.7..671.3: 0.05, 12.5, 9.21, 8.52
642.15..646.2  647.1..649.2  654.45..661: -0.10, 10.6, 11.4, 11.7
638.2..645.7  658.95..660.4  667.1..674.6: -0.44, 9.97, 11.4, 7.96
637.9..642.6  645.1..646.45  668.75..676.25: -0.26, 9.43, 10.9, 7.72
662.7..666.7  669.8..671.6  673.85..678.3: 0.04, 9.4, 8.37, 7.8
